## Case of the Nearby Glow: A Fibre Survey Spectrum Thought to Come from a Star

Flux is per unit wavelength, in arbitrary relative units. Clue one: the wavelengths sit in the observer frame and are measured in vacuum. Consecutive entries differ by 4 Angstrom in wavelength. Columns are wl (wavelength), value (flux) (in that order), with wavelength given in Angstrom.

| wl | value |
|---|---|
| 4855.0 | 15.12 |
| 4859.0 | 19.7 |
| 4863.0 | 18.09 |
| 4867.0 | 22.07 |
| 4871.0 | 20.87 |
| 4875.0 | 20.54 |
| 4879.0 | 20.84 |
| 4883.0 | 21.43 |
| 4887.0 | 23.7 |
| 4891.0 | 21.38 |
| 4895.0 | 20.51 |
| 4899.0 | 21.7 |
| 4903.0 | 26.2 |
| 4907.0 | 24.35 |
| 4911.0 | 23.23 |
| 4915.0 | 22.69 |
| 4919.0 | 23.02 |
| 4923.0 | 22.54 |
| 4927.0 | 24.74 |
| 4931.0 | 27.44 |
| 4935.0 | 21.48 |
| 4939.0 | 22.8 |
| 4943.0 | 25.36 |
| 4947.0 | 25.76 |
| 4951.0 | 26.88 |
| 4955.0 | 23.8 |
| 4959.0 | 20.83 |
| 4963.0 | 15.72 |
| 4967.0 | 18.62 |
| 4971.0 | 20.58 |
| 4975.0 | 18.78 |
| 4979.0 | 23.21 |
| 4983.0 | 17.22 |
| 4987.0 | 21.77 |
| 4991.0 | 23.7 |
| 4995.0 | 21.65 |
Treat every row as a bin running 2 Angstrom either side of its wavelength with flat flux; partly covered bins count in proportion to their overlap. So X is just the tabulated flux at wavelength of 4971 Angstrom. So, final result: 20.58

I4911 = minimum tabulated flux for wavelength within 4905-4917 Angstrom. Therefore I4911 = 22.69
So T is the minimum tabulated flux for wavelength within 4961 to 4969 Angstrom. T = 15.72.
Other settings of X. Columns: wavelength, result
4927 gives 24.74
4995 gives 21.65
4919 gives 23.02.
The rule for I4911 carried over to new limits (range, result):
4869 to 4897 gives 20.51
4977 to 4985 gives 17.22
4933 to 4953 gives 21.48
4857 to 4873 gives 18.09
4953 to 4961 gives 20.83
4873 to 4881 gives 20.54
